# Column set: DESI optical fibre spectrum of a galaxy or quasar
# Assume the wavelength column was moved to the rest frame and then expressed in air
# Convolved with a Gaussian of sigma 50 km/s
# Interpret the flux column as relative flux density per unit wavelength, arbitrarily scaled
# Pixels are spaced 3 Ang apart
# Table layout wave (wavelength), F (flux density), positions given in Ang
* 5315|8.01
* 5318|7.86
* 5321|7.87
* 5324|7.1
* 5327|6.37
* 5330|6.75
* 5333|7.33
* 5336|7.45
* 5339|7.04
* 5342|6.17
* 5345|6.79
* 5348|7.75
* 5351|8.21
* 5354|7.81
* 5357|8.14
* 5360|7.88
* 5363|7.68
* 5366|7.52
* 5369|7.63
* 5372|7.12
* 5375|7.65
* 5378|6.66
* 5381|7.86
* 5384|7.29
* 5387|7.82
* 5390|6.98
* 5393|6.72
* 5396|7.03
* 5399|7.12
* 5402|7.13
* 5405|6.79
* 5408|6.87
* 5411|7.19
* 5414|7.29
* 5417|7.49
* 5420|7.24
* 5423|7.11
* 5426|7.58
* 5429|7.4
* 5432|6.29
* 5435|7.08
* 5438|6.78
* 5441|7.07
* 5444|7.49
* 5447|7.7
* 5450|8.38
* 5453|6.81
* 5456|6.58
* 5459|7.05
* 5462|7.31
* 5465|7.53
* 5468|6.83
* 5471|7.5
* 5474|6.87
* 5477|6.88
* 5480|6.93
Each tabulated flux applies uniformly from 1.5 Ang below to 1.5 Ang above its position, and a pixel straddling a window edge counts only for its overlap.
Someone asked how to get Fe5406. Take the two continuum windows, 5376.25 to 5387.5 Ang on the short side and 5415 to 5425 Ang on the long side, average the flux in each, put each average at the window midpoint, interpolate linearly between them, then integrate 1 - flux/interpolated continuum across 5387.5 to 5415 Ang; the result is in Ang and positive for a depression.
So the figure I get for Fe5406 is 1.1 Ang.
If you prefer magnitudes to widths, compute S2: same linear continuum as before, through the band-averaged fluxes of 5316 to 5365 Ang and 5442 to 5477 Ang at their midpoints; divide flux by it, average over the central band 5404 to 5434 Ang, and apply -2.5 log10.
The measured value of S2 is 0.03 mag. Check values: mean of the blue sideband 7.4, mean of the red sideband 7.26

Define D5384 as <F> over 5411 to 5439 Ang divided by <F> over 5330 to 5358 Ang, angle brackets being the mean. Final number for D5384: 0.97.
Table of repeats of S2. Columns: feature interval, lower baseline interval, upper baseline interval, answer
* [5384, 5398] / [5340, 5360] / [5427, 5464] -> 0.03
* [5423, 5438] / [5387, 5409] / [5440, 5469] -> 0.02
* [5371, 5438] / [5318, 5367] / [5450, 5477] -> 0.01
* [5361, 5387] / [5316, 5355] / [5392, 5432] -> -0.04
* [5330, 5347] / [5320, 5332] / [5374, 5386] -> 0.02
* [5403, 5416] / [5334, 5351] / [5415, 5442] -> 0.01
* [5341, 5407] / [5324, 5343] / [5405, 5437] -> -0.05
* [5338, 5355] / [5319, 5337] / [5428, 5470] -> -0.02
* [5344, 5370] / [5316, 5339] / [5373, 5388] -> -0.05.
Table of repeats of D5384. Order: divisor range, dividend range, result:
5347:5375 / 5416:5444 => 0.92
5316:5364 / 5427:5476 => 0.97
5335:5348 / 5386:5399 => 1.02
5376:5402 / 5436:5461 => 1.01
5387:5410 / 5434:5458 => 1.03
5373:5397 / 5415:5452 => 1.01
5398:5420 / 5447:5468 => 1.02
